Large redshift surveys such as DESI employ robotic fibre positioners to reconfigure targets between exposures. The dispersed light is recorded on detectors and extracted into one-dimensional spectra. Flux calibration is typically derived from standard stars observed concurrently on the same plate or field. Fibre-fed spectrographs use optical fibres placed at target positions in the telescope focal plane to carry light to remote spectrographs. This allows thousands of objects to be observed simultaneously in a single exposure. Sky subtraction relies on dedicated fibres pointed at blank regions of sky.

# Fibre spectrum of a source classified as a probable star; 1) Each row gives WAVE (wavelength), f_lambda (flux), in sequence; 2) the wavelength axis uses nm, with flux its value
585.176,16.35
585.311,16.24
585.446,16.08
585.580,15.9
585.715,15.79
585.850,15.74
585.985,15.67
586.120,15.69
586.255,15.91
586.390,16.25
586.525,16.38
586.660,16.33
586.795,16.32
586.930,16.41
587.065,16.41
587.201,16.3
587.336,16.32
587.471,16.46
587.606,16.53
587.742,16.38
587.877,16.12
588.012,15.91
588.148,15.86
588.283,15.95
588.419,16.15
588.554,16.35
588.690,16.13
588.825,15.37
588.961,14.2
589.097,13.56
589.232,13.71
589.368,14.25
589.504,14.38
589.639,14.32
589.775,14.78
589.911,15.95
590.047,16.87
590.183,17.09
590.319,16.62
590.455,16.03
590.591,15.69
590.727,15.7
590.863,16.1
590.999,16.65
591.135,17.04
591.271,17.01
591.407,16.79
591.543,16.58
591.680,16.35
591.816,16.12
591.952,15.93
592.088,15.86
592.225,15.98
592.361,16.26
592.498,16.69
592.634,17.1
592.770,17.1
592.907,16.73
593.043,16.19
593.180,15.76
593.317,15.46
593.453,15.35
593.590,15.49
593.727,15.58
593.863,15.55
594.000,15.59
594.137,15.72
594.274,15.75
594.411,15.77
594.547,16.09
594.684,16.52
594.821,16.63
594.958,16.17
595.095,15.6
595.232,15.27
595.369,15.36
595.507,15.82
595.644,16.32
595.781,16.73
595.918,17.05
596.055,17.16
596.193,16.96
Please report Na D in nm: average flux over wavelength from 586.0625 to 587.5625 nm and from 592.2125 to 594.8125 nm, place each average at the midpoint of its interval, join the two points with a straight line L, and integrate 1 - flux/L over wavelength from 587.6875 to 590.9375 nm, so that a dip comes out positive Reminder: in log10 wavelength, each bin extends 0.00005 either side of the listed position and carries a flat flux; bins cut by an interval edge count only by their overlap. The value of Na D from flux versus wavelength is 0.126 nm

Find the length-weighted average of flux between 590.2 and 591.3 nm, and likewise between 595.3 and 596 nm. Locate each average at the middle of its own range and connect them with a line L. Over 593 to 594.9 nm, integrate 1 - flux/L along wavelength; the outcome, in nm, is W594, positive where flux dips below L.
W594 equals 0.06 nm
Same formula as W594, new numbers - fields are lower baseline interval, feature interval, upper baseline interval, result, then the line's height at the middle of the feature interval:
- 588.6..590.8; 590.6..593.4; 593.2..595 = -0.14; 15.6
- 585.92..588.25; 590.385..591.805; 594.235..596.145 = -0.02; 16.2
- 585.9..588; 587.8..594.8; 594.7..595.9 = 0.10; 16.1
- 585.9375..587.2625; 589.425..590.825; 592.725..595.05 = 0.03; 16.1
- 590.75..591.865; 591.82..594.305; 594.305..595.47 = 0.04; 16.2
